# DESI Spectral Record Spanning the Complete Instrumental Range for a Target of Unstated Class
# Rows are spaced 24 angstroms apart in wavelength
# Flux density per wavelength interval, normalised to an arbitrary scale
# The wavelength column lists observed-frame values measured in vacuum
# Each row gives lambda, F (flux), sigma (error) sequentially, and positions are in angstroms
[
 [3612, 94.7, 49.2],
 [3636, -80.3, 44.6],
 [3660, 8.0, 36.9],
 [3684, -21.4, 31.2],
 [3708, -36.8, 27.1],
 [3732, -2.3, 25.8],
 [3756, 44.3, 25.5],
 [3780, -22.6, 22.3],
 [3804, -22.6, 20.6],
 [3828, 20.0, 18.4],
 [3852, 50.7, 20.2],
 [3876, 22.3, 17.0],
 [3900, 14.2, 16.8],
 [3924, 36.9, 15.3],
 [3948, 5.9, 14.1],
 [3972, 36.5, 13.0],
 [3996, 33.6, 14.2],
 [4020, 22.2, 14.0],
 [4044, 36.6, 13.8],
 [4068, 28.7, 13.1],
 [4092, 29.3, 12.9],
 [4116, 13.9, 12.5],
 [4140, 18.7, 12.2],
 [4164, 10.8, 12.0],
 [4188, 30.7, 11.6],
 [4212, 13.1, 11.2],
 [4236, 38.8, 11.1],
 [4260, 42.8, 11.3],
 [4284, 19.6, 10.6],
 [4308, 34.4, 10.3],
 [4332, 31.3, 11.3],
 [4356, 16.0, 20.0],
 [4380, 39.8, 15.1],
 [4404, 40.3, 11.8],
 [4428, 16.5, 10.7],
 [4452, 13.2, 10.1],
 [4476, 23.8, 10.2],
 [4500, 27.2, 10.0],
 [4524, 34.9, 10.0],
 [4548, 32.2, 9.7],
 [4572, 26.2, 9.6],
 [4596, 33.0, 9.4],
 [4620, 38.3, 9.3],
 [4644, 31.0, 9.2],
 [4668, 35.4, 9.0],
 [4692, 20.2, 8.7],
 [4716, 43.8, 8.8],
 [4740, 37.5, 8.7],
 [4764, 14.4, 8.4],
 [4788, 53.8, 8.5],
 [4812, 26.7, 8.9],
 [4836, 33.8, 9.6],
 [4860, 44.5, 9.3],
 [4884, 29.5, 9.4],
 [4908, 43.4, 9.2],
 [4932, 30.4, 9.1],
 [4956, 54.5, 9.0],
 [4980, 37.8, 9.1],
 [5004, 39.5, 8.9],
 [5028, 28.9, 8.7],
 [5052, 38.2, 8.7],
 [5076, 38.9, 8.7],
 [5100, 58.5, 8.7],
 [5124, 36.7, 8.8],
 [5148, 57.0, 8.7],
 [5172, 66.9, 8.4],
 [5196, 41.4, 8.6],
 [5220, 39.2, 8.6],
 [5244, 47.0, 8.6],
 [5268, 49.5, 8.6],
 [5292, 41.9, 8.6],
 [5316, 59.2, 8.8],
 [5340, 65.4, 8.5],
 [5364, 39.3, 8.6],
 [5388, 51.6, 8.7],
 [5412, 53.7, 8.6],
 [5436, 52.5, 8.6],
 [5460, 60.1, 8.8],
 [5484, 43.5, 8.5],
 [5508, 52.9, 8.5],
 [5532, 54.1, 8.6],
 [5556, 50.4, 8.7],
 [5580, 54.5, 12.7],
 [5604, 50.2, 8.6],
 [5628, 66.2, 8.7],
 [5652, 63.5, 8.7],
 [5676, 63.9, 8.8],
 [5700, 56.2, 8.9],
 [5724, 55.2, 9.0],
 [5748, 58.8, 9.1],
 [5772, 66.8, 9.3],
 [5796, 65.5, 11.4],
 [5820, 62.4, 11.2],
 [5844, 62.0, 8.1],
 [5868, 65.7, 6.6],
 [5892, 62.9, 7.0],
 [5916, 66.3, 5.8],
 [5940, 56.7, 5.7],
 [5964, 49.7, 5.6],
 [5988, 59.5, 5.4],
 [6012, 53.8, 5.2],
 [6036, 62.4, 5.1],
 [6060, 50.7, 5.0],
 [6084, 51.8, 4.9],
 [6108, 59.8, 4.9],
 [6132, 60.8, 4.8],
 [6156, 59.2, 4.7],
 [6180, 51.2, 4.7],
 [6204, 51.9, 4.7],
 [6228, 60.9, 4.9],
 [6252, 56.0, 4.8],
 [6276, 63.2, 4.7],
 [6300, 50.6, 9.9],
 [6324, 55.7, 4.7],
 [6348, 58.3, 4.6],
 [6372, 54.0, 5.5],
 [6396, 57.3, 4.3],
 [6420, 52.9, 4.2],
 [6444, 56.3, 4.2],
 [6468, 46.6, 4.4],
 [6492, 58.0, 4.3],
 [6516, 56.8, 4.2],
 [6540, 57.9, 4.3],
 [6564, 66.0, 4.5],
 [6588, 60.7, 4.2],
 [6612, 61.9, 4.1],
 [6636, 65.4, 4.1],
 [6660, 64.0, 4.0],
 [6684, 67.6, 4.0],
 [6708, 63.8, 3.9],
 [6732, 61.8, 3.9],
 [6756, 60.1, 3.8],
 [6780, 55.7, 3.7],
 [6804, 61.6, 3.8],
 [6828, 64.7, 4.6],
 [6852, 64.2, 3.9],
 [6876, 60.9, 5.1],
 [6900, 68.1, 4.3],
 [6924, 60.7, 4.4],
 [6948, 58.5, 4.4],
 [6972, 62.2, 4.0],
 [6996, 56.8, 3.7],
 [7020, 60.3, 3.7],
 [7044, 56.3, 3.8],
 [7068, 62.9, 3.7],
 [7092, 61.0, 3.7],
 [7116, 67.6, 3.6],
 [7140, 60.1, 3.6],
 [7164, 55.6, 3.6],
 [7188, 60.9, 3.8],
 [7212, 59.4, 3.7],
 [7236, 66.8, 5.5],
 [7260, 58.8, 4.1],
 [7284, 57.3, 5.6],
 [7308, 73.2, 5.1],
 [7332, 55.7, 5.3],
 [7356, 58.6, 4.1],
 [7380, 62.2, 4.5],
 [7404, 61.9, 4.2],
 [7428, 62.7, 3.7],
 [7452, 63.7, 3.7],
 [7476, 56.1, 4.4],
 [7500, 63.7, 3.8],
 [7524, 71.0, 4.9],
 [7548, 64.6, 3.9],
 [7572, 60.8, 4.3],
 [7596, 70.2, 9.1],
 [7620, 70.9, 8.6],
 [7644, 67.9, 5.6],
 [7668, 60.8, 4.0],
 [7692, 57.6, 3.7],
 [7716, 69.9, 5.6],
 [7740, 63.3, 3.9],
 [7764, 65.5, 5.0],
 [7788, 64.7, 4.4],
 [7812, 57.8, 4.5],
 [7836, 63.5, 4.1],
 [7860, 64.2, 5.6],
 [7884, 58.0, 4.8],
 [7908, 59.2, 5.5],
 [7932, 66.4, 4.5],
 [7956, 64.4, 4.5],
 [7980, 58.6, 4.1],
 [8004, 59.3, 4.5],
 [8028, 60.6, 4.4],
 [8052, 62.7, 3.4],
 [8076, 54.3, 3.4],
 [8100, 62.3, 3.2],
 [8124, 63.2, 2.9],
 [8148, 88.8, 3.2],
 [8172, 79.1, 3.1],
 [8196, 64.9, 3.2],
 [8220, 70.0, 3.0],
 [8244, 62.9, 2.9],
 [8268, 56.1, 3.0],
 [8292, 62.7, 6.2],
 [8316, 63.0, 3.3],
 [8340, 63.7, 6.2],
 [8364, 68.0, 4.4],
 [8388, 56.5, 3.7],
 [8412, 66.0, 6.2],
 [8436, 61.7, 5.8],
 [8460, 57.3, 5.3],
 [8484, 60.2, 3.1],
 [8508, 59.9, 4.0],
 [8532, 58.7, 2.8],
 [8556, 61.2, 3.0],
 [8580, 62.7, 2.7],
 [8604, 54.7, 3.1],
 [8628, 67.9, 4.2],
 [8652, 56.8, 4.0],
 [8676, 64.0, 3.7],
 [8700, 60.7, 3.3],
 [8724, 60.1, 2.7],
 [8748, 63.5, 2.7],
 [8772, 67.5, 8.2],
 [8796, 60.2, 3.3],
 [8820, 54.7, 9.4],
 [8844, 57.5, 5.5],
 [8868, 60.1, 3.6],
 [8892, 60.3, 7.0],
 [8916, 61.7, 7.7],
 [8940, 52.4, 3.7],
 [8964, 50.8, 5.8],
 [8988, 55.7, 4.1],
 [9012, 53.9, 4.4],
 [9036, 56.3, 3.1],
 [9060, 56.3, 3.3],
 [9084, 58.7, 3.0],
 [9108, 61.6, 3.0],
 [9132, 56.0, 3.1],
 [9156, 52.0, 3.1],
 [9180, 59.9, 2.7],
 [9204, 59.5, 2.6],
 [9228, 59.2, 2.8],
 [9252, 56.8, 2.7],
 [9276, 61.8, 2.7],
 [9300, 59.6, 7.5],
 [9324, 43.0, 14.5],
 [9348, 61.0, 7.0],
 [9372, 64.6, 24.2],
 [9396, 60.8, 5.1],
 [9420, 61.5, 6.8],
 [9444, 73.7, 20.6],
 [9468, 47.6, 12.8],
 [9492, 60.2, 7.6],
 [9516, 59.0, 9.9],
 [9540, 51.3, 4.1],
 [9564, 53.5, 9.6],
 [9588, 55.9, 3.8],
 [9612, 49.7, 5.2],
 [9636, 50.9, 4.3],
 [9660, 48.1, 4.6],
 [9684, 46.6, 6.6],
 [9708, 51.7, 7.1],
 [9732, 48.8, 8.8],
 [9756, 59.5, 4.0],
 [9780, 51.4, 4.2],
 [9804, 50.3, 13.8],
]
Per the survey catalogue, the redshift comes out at 0.242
